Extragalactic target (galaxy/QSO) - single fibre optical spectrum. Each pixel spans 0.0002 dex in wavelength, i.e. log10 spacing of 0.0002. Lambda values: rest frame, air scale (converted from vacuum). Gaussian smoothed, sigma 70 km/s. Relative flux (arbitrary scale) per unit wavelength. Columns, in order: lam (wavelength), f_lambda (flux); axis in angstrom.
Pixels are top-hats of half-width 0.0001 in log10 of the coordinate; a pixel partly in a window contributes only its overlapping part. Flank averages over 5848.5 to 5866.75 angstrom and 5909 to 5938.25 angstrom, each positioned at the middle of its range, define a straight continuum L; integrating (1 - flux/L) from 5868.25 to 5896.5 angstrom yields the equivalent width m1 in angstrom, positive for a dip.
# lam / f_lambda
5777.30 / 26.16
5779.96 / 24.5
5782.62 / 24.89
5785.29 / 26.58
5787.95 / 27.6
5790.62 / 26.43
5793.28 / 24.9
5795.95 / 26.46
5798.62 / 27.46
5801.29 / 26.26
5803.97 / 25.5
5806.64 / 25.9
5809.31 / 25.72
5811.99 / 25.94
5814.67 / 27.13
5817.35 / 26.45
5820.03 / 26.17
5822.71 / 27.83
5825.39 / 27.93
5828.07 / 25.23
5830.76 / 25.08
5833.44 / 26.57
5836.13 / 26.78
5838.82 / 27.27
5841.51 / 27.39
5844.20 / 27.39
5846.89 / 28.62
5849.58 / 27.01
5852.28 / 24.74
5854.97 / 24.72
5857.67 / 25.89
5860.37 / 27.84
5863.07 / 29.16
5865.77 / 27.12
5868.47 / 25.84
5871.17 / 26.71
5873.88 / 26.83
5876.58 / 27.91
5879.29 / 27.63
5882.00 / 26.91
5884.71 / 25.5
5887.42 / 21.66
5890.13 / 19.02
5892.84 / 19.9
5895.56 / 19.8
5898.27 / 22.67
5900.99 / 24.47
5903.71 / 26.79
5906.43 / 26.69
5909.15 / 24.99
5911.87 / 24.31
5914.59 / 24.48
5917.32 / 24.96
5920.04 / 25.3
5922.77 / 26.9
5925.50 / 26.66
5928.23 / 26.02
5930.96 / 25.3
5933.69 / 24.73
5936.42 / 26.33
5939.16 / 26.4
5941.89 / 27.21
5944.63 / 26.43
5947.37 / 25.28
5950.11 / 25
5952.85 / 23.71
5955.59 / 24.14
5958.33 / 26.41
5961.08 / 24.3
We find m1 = 2.0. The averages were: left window 26.6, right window 25.5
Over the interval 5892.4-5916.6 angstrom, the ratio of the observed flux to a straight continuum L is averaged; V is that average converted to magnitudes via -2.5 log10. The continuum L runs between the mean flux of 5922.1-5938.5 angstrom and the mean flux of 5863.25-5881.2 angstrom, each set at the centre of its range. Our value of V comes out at 0.11 mag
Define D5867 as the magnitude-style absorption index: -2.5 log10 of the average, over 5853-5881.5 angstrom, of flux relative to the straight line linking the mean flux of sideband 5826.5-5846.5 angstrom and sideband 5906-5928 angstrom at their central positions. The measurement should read -0.03 mag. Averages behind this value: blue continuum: 26.6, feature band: 26.9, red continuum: 25.5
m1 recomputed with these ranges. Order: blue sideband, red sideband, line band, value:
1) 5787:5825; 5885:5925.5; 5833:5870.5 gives -2.4 angstrom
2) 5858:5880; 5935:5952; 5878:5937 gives 4.6 angstrom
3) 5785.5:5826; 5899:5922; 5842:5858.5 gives -0.3 angstrom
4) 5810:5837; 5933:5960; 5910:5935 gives 0.3 angstrom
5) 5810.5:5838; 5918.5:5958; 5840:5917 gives 2.1 angstrom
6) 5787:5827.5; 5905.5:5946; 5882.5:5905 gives 2.9 angstrom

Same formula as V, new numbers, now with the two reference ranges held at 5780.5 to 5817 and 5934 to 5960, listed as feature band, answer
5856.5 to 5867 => -0.065 mag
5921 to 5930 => -0.030 mag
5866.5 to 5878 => -0.039 mag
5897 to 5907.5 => 0.028 mag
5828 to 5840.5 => -0.011 mag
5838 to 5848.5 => -0.068 mag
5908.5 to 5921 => 0.040 mag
